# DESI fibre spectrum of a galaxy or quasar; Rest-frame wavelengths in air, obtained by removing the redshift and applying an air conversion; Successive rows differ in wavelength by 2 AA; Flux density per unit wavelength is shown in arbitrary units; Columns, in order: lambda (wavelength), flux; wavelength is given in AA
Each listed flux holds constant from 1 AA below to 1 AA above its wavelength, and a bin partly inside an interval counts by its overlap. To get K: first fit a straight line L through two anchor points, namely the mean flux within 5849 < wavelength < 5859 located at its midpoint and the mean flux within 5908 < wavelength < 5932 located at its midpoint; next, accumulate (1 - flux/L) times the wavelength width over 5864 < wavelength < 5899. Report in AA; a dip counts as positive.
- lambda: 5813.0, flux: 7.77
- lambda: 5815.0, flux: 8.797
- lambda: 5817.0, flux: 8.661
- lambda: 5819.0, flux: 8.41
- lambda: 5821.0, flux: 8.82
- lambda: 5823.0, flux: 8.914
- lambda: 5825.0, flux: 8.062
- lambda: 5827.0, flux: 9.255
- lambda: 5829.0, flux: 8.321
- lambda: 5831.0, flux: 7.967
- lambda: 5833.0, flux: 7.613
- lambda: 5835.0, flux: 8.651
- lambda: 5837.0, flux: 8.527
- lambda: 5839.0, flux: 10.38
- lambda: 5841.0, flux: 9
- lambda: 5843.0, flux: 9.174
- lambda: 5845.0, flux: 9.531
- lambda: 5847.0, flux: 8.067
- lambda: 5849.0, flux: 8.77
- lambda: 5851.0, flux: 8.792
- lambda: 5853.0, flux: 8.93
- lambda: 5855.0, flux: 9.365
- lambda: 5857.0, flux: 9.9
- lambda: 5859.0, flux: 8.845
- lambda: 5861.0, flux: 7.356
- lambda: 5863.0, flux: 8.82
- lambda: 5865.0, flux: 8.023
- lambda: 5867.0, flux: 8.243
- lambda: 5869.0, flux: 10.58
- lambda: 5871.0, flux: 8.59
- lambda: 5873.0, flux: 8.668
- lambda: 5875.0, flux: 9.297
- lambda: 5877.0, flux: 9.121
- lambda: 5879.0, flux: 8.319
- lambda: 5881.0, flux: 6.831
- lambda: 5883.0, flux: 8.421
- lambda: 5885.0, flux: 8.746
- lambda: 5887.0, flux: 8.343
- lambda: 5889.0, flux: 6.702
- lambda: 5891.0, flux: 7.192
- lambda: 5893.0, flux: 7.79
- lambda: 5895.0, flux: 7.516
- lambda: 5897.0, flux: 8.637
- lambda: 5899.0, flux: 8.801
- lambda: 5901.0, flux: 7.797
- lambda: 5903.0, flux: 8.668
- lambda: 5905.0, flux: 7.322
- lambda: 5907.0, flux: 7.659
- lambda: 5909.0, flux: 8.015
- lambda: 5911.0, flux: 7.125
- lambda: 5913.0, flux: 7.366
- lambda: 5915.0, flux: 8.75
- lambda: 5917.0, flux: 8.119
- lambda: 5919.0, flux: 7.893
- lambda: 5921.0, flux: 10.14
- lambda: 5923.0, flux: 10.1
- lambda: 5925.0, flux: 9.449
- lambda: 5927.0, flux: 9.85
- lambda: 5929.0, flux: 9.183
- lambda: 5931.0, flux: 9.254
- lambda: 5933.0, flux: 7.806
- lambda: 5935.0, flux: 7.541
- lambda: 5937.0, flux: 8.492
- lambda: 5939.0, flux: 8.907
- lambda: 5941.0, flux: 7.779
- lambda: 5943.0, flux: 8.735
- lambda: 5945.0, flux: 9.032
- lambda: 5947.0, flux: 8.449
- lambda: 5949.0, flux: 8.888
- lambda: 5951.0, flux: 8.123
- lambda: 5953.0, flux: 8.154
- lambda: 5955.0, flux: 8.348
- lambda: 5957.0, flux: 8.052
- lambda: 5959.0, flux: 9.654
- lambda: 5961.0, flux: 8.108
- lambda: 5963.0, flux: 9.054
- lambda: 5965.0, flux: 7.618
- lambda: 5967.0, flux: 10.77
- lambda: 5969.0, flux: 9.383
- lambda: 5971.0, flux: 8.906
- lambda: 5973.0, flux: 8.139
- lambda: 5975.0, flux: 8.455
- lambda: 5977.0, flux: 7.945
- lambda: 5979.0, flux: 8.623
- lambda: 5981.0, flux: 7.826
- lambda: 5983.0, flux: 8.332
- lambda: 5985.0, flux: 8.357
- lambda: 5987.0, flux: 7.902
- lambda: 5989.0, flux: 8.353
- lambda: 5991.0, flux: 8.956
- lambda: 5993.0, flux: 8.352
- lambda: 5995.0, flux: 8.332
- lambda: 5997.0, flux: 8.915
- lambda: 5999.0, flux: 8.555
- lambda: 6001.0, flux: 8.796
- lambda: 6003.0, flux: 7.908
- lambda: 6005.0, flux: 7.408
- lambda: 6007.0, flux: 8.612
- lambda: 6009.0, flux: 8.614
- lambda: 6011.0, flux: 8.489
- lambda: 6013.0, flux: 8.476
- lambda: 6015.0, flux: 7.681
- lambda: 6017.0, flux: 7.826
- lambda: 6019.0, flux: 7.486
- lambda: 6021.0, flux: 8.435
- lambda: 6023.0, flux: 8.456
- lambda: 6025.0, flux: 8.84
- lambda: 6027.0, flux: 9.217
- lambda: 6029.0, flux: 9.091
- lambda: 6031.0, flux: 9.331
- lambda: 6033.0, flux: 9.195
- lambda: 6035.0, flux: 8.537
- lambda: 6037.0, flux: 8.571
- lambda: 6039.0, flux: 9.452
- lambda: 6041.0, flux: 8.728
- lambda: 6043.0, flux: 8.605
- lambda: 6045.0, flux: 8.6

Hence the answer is 2.7 AA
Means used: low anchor 9.16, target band 8.31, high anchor 8.77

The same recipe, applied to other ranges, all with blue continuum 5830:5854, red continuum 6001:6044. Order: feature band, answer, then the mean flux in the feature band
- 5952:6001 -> 0.2 AA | 8.55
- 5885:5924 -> 2.6 AA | 8.12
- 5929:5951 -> 0.4 AA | 8.5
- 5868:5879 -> -0.5 AA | 9.17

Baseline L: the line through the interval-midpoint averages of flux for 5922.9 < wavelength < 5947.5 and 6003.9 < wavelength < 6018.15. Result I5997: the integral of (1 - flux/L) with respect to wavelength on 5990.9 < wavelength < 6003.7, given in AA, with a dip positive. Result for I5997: -0.4 AA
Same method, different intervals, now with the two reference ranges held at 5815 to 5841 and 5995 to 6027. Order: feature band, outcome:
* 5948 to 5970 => -0.8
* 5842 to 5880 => -1.2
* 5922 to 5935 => -1.0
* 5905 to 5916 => 1.0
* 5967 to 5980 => -0.5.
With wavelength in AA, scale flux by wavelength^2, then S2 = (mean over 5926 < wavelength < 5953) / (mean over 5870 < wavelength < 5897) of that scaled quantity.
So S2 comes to 1.1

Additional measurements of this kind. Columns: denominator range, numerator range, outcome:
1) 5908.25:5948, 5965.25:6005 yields 1.01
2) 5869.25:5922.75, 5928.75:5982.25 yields 1.06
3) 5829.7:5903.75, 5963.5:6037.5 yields 1.04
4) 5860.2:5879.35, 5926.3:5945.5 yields 1.01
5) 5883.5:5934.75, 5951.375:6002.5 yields 1.05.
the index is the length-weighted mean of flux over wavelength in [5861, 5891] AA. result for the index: 8.4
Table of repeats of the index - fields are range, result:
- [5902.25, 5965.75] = 8.49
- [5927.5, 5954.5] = 8.51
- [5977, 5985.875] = 8.25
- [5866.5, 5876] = 9.12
